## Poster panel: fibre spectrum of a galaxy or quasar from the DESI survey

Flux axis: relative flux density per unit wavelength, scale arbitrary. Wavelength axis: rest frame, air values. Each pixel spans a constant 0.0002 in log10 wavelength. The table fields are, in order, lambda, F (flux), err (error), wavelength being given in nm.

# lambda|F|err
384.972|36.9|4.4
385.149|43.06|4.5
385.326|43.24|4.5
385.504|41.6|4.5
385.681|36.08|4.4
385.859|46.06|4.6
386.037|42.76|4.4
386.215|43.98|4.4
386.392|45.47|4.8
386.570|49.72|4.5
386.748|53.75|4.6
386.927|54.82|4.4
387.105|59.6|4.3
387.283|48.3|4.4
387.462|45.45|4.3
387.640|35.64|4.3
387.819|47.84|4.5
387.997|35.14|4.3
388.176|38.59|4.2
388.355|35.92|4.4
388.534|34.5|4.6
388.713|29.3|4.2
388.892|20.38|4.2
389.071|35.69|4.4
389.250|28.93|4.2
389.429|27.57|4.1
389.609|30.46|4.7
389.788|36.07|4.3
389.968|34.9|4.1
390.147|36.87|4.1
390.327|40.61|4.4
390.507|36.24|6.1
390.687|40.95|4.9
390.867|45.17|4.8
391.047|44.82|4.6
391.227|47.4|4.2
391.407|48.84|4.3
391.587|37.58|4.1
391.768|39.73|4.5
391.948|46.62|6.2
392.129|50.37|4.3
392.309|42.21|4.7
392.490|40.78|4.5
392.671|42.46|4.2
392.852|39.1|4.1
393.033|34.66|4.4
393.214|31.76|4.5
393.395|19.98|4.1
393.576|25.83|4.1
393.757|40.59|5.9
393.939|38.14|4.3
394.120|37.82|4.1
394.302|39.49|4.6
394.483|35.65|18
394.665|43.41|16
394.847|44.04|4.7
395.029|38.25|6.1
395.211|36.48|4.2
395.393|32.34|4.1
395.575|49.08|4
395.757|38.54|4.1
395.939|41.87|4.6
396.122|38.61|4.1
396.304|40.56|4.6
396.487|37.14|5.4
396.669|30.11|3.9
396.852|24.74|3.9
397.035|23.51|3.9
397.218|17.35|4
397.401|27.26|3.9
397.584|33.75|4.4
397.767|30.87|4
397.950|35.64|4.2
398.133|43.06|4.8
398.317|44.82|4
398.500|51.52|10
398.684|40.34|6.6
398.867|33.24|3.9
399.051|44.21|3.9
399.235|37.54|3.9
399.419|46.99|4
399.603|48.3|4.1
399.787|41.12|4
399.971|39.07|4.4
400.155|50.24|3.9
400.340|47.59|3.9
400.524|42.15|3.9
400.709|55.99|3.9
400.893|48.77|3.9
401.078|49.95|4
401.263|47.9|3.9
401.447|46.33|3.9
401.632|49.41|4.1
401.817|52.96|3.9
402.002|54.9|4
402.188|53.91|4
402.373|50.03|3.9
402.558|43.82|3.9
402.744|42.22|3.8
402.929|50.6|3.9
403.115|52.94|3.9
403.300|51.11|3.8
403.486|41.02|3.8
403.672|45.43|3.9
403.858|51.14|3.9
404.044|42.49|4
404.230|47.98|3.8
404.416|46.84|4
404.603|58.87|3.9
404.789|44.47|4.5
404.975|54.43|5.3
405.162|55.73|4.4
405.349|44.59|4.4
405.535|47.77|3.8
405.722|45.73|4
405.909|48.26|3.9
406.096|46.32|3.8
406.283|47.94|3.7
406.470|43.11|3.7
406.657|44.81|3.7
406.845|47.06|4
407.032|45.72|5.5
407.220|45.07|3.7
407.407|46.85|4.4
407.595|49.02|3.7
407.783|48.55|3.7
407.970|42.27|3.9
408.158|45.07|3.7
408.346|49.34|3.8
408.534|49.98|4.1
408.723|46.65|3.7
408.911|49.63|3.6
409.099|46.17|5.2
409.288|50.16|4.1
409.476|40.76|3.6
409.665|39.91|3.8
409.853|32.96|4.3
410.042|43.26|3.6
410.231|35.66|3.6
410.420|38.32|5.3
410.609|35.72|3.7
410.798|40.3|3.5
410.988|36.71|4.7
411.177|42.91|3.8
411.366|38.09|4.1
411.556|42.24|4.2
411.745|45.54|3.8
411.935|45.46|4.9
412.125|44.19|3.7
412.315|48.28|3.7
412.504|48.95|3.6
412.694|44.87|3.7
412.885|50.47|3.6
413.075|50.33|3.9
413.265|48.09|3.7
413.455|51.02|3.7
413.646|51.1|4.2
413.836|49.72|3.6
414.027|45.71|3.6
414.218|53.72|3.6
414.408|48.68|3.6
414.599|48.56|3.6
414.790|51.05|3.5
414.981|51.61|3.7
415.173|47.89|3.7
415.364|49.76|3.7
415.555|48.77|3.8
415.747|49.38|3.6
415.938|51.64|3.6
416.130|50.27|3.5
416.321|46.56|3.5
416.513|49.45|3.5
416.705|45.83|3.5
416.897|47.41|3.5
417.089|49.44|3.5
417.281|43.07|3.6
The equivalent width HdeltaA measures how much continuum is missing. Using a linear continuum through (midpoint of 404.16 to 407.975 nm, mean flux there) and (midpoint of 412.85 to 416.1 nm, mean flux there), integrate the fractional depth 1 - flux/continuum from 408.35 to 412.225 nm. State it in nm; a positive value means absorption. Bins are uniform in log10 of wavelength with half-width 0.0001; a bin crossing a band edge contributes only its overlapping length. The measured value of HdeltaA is 0.510 nm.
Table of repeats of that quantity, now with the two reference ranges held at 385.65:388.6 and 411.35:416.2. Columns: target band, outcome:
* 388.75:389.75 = 0.35 nm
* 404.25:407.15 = -0.05 nm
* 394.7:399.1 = 0.90 nm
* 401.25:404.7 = -0.15 nm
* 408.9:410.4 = 0.19 nm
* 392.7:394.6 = 0.45 nm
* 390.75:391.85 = 0.03 nm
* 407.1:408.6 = 0.02 nm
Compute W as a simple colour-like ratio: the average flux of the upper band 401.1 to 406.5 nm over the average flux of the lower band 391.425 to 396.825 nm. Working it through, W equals 1.3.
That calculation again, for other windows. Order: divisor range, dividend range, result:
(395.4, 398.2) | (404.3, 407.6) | 1.41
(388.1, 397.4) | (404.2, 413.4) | 1.24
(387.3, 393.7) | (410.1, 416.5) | 1.24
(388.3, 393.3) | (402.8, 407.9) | 1.26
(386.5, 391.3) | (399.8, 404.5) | 1.21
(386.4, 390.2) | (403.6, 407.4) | 1.22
